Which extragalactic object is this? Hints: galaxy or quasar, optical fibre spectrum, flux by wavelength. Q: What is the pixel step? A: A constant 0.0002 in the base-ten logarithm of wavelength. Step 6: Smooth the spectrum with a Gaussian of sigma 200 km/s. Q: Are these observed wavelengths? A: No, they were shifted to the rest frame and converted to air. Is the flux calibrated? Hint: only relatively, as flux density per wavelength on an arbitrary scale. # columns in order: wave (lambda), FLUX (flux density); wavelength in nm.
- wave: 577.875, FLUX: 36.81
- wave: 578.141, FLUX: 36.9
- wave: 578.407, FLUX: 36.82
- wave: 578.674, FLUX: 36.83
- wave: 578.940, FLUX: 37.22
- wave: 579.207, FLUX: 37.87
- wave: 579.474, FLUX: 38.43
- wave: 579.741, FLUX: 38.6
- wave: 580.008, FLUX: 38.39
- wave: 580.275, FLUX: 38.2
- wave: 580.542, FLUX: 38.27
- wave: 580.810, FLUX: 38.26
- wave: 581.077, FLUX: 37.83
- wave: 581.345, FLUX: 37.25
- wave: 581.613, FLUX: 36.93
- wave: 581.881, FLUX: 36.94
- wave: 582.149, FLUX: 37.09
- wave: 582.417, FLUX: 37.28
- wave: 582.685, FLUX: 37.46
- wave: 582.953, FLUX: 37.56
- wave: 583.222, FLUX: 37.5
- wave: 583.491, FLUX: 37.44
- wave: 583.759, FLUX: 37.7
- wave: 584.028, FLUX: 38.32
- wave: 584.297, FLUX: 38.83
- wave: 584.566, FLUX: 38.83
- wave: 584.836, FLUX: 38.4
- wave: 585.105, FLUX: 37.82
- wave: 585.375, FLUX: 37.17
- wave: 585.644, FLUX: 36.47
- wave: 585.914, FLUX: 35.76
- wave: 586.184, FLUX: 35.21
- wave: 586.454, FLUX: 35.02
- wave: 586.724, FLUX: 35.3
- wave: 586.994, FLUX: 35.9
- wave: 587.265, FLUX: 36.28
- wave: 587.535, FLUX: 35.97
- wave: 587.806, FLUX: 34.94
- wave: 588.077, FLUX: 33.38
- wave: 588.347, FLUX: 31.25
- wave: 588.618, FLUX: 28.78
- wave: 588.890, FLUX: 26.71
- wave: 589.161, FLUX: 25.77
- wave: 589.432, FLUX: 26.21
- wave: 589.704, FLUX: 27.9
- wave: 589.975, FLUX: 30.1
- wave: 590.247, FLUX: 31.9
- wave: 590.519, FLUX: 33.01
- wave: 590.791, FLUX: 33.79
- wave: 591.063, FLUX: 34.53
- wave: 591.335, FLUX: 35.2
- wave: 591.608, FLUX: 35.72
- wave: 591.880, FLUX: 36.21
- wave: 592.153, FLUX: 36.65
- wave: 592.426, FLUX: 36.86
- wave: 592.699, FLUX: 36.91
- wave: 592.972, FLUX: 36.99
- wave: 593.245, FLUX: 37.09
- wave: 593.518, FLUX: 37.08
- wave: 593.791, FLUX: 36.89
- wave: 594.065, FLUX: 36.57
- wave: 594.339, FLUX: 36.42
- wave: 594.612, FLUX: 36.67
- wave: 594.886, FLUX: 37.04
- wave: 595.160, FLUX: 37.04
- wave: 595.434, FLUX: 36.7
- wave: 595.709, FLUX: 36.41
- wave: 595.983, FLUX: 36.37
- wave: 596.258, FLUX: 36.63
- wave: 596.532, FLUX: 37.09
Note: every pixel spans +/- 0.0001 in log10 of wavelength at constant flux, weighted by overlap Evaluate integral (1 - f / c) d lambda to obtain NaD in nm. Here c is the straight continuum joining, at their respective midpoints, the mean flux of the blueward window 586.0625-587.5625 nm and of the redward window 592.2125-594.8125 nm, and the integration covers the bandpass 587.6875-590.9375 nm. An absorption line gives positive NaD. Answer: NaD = 0.52 nm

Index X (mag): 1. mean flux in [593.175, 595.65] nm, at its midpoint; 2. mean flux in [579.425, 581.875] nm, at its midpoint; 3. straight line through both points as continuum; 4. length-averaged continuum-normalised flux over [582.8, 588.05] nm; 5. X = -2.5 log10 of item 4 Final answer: 0.02 mag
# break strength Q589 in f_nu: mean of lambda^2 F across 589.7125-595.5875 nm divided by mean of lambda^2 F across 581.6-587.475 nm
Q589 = 1.0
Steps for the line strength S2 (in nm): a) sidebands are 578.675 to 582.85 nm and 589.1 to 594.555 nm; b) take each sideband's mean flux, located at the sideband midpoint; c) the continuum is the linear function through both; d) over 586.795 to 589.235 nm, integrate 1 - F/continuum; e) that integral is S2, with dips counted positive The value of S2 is 0.21 nm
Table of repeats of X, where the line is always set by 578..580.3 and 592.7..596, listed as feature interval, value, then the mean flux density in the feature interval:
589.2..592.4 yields 0.132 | 32.8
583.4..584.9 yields -0.026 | 38.3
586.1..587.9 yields 0.050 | 35.5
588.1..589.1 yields 0.261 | 29.2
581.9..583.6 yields 0.003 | 37.4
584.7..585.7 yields -0.006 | 37.5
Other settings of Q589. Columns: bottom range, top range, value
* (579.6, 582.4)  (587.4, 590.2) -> 0.82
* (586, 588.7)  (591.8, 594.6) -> 1.09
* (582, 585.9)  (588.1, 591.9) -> 0.84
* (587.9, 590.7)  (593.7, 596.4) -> 1.26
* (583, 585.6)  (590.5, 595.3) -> 0.98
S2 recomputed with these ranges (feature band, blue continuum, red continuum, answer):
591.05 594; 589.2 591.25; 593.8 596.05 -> -0.24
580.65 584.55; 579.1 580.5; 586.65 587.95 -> -0.03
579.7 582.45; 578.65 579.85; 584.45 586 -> 0.00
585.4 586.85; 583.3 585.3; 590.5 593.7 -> 0.08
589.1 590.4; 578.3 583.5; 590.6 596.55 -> 0.29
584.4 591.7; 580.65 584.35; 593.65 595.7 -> 0.71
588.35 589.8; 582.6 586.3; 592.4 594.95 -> 0.38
